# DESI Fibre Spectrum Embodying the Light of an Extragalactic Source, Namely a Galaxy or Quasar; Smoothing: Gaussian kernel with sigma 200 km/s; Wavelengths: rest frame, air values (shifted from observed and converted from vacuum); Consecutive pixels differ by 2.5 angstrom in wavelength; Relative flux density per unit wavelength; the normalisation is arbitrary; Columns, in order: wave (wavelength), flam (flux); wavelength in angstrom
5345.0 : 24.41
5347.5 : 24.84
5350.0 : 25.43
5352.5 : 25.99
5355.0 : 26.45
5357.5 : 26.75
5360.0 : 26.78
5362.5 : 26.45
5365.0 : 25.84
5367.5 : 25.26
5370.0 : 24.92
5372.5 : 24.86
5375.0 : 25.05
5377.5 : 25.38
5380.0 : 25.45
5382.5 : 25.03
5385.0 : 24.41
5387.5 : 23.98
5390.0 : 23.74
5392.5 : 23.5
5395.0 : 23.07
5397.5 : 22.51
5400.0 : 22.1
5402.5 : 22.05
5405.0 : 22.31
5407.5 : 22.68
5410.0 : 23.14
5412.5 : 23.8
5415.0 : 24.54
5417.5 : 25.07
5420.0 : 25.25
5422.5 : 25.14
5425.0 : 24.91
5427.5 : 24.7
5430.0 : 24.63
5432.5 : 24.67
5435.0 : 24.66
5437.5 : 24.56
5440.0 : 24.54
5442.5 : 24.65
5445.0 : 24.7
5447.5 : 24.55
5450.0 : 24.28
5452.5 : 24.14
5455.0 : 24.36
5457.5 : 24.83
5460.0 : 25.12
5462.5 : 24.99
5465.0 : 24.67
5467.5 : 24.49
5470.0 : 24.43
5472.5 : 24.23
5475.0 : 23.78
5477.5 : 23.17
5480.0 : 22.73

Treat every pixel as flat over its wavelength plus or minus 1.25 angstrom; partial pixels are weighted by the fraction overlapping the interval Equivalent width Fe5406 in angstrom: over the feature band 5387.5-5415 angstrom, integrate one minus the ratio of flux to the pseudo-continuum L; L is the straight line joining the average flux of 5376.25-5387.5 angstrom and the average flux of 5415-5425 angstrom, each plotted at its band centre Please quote 2.18 angstrom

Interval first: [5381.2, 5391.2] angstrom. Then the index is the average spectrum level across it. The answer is 24.3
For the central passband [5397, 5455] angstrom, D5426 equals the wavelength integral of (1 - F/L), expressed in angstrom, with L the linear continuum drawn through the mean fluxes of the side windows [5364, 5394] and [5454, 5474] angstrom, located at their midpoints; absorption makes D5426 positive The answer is 1.4 angstrom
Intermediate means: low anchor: 24.8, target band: 24.1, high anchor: 24.6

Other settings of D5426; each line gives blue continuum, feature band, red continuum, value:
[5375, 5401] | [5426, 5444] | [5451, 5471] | -0.2 angstrom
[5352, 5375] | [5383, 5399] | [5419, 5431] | 1.2 angstrom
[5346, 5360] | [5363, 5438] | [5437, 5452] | 2.8 angstrom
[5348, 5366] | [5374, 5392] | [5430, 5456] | 0.7 angstrom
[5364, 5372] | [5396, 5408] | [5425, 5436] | 1.3 angstrom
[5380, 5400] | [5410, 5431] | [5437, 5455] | -0.4 angstrom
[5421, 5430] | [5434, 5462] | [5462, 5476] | 0.1 angstrom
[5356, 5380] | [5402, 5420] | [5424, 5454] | 1.0 angstrom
